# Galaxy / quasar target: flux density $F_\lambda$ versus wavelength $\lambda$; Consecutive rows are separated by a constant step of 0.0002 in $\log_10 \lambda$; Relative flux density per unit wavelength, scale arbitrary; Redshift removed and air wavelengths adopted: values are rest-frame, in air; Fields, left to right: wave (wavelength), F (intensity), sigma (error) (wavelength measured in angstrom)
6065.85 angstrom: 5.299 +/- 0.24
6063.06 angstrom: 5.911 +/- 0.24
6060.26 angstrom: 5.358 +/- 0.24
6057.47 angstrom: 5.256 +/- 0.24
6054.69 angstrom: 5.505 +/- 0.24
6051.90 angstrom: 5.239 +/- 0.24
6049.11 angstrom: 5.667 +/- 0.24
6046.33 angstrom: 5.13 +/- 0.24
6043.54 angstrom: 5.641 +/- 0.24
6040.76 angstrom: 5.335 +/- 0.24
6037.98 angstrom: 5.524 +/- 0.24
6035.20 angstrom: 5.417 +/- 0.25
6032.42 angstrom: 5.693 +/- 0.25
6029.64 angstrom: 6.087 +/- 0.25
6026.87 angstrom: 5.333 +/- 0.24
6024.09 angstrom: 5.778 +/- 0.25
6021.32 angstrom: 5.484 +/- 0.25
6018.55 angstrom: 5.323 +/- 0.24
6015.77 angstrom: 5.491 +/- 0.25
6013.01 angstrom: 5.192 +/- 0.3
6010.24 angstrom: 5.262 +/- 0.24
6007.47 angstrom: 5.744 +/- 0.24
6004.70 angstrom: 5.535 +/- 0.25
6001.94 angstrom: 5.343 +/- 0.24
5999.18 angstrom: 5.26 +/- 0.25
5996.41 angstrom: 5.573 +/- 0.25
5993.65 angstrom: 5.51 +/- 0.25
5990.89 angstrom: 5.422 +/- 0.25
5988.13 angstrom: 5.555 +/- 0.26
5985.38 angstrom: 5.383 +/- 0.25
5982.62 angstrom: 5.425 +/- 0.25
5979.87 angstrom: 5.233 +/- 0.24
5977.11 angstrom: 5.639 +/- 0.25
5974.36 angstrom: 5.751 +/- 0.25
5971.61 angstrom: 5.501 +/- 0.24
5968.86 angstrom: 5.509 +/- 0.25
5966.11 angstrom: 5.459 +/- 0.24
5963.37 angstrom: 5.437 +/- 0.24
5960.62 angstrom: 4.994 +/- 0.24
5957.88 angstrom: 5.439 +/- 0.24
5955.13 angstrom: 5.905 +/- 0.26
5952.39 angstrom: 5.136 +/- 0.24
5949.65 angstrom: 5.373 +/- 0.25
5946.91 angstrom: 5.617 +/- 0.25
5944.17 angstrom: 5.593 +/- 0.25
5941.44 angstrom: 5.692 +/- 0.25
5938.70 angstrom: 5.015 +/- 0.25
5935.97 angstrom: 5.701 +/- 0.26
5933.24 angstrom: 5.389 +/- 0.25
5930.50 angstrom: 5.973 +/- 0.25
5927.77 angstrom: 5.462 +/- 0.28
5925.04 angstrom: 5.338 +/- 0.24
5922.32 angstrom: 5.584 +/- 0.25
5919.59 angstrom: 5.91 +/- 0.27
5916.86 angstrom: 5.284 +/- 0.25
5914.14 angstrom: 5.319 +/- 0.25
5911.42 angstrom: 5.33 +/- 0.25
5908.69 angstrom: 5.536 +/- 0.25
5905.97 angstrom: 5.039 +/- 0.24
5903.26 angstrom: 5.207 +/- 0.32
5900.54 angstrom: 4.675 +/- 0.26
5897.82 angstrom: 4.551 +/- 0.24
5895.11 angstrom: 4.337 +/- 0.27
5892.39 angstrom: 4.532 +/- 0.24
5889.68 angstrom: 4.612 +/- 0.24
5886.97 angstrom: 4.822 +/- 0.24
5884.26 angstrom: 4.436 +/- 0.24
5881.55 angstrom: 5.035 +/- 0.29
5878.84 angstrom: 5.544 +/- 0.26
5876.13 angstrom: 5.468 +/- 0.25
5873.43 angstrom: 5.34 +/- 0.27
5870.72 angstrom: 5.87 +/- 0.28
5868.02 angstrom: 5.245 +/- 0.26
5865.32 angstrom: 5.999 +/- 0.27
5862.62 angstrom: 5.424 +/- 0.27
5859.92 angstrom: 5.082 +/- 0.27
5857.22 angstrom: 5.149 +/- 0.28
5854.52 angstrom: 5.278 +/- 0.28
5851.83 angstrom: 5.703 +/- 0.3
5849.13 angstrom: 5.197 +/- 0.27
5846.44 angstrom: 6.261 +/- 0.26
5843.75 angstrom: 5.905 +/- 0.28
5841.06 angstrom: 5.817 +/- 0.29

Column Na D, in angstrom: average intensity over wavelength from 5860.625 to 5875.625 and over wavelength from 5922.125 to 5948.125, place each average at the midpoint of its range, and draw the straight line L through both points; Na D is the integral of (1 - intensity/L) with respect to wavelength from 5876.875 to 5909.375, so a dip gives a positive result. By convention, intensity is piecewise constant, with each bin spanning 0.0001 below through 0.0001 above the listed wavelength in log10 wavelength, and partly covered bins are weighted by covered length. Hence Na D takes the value 4.0 angstrom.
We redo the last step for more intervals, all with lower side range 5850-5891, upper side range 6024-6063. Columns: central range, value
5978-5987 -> 0.1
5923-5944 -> -0.7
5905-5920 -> -0.2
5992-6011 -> -0.1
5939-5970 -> -0.4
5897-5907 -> 0.8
